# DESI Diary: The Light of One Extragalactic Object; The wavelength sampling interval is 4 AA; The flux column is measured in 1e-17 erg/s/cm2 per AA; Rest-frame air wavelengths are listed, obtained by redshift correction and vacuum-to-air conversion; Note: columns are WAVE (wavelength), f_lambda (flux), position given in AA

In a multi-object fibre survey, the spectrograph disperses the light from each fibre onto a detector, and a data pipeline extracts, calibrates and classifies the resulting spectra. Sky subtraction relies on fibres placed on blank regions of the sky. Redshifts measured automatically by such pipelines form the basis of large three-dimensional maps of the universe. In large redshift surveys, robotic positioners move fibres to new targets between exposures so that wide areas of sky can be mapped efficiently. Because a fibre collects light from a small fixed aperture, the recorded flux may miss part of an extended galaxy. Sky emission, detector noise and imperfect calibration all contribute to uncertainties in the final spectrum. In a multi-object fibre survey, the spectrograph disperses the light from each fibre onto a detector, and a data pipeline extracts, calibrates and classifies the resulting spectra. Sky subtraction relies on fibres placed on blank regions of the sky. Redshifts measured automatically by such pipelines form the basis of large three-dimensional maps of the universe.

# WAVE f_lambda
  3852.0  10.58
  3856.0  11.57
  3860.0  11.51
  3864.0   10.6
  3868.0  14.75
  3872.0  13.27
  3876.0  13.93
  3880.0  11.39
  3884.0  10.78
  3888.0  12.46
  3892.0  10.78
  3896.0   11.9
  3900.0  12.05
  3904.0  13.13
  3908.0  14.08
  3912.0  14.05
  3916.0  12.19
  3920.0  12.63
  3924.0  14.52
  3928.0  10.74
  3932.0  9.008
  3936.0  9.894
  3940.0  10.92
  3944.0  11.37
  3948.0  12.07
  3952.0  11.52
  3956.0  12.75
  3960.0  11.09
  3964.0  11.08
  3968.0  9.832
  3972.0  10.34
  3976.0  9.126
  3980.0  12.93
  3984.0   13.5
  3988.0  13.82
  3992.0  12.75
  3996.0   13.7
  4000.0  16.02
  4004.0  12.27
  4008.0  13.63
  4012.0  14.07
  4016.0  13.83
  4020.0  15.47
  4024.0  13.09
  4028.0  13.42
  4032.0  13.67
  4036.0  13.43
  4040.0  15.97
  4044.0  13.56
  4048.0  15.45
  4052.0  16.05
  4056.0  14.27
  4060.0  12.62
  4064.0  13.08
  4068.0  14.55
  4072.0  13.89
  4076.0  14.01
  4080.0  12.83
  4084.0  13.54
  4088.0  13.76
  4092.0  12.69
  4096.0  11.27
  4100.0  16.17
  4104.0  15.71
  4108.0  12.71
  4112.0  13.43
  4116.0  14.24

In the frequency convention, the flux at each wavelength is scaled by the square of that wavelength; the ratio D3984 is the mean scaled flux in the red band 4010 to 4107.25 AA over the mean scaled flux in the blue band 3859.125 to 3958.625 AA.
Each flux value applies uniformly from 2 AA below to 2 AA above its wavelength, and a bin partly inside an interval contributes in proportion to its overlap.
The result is 1.25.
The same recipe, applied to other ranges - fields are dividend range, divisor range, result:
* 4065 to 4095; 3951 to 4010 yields 1.15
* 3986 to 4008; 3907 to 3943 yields 1.19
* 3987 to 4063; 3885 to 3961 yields 1.24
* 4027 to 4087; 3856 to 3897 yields 1.27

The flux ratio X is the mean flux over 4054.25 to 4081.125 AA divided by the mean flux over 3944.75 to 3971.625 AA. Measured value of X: 1.2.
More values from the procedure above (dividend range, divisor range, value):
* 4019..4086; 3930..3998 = 1.22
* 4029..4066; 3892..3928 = 1.11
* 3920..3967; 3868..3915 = 0.90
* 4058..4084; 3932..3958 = 1.20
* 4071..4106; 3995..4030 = 0.99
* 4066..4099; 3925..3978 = 1.24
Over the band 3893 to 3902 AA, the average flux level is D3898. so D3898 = 11.8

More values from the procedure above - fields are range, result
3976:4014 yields 13.4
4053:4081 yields 13.7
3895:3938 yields 12.2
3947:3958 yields 12.1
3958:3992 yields 11.5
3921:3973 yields 11.2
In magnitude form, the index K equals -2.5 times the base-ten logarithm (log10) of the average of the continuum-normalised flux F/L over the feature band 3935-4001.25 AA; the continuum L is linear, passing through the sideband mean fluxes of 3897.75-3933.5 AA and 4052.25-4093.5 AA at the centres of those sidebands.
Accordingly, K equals 0.09 mag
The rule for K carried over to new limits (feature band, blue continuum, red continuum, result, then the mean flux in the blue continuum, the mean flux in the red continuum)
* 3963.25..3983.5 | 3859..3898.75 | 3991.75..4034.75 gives 0.225 mag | 12.2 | 13.8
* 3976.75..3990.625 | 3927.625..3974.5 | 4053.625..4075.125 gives -0.114 mag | 10.9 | 13.7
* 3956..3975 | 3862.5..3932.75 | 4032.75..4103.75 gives 0.211 mag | 12.4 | 14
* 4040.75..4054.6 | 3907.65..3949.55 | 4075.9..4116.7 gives -0.150 mag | 11.9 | 13.6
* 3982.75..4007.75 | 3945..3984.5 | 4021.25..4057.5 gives -0.092 mag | 11.3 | 14.3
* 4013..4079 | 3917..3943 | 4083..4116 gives -0.095 mag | 11.3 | 13.7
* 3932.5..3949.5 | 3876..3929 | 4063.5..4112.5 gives 0.172 mag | 12.5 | 13.7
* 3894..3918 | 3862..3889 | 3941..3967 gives -0.070 mag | 12.5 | 11.5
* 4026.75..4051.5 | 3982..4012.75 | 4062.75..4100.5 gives -0.061 mag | 13.7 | 13.5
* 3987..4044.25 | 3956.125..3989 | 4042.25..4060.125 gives -0.062 mag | 11.5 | 14.6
